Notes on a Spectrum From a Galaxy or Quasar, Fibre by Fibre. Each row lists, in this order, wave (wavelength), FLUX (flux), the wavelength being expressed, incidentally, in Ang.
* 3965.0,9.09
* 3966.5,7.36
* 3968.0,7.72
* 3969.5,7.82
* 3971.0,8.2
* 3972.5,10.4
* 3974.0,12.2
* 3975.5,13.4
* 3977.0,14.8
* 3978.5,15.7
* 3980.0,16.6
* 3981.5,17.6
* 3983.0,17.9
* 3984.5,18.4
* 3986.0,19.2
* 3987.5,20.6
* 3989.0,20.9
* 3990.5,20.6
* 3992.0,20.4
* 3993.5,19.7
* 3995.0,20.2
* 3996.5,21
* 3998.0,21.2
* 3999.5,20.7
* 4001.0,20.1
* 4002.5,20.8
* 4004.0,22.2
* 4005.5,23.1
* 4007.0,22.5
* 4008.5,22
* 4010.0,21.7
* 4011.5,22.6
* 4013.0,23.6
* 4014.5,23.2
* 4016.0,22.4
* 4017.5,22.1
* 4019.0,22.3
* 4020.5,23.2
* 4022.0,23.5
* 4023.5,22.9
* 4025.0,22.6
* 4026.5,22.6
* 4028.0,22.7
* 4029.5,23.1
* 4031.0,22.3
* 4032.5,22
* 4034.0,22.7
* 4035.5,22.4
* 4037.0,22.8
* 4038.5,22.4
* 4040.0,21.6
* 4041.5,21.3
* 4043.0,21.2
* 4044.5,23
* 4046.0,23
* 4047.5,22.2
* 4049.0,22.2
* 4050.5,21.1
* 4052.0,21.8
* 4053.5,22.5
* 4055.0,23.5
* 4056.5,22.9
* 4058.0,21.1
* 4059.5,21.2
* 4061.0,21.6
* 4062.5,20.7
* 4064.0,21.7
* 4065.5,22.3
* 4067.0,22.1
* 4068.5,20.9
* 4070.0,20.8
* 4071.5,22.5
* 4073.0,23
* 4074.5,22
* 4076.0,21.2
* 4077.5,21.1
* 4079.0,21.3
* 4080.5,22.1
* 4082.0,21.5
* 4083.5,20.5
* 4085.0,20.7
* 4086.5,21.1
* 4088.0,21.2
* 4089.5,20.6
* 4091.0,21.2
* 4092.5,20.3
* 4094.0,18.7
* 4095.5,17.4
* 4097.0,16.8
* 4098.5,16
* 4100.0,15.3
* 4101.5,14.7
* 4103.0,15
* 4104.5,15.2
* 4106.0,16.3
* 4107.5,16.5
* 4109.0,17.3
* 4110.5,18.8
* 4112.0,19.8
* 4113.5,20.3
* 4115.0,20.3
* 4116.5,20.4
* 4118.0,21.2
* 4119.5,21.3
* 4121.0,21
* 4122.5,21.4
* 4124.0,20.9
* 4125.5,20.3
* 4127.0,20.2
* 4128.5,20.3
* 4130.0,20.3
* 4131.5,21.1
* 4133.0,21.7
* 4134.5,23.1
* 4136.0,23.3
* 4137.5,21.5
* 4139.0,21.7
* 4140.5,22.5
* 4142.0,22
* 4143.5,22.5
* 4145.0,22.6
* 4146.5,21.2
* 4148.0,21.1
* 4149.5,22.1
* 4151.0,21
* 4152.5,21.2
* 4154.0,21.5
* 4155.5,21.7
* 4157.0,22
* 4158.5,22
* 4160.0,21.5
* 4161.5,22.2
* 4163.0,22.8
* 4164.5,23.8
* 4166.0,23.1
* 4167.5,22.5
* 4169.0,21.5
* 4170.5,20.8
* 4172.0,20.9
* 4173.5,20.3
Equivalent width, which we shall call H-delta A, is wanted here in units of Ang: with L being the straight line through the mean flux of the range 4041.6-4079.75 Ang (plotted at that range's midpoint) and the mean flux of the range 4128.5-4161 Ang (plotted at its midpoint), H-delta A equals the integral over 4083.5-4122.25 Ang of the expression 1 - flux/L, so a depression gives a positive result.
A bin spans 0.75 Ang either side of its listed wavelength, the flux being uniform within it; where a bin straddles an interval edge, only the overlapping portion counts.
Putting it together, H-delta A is 5.4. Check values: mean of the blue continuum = 21.9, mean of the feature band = 18.8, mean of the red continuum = 21.8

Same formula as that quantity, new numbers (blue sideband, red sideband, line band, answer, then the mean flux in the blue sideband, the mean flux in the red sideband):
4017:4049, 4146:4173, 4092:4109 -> 4.3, 22.5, 21.8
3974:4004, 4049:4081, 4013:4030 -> -2.3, 18.9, 21.8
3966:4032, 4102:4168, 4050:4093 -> -3.1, 19.2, 20.8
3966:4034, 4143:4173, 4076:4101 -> 1.2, 19.3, 21.9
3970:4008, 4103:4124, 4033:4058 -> -4.8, 18.3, 19.1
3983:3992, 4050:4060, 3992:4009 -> -0.8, 19.8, 22.1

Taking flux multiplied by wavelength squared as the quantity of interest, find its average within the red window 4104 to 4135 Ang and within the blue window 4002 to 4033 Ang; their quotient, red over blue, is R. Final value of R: 0.9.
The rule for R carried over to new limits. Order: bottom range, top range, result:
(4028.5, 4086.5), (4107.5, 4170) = 1.01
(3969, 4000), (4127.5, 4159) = 1.37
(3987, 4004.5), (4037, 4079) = 1.09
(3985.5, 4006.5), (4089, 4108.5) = 0.87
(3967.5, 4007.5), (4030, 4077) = 1.29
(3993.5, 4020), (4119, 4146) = 1.05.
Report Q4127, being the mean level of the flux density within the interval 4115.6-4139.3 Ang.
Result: 21.2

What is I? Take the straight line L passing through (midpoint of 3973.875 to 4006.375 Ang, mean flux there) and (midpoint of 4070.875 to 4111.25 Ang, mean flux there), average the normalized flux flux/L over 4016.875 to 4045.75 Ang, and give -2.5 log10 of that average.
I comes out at -0.17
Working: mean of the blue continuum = 19.1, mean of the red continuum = 19.2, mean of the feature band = 22.5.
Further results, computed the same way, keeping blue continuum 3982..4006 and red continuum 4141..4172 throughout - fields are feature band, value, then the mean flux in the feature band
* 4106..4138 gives 0.062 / 20.4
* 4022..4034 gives -0.098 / 22.7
